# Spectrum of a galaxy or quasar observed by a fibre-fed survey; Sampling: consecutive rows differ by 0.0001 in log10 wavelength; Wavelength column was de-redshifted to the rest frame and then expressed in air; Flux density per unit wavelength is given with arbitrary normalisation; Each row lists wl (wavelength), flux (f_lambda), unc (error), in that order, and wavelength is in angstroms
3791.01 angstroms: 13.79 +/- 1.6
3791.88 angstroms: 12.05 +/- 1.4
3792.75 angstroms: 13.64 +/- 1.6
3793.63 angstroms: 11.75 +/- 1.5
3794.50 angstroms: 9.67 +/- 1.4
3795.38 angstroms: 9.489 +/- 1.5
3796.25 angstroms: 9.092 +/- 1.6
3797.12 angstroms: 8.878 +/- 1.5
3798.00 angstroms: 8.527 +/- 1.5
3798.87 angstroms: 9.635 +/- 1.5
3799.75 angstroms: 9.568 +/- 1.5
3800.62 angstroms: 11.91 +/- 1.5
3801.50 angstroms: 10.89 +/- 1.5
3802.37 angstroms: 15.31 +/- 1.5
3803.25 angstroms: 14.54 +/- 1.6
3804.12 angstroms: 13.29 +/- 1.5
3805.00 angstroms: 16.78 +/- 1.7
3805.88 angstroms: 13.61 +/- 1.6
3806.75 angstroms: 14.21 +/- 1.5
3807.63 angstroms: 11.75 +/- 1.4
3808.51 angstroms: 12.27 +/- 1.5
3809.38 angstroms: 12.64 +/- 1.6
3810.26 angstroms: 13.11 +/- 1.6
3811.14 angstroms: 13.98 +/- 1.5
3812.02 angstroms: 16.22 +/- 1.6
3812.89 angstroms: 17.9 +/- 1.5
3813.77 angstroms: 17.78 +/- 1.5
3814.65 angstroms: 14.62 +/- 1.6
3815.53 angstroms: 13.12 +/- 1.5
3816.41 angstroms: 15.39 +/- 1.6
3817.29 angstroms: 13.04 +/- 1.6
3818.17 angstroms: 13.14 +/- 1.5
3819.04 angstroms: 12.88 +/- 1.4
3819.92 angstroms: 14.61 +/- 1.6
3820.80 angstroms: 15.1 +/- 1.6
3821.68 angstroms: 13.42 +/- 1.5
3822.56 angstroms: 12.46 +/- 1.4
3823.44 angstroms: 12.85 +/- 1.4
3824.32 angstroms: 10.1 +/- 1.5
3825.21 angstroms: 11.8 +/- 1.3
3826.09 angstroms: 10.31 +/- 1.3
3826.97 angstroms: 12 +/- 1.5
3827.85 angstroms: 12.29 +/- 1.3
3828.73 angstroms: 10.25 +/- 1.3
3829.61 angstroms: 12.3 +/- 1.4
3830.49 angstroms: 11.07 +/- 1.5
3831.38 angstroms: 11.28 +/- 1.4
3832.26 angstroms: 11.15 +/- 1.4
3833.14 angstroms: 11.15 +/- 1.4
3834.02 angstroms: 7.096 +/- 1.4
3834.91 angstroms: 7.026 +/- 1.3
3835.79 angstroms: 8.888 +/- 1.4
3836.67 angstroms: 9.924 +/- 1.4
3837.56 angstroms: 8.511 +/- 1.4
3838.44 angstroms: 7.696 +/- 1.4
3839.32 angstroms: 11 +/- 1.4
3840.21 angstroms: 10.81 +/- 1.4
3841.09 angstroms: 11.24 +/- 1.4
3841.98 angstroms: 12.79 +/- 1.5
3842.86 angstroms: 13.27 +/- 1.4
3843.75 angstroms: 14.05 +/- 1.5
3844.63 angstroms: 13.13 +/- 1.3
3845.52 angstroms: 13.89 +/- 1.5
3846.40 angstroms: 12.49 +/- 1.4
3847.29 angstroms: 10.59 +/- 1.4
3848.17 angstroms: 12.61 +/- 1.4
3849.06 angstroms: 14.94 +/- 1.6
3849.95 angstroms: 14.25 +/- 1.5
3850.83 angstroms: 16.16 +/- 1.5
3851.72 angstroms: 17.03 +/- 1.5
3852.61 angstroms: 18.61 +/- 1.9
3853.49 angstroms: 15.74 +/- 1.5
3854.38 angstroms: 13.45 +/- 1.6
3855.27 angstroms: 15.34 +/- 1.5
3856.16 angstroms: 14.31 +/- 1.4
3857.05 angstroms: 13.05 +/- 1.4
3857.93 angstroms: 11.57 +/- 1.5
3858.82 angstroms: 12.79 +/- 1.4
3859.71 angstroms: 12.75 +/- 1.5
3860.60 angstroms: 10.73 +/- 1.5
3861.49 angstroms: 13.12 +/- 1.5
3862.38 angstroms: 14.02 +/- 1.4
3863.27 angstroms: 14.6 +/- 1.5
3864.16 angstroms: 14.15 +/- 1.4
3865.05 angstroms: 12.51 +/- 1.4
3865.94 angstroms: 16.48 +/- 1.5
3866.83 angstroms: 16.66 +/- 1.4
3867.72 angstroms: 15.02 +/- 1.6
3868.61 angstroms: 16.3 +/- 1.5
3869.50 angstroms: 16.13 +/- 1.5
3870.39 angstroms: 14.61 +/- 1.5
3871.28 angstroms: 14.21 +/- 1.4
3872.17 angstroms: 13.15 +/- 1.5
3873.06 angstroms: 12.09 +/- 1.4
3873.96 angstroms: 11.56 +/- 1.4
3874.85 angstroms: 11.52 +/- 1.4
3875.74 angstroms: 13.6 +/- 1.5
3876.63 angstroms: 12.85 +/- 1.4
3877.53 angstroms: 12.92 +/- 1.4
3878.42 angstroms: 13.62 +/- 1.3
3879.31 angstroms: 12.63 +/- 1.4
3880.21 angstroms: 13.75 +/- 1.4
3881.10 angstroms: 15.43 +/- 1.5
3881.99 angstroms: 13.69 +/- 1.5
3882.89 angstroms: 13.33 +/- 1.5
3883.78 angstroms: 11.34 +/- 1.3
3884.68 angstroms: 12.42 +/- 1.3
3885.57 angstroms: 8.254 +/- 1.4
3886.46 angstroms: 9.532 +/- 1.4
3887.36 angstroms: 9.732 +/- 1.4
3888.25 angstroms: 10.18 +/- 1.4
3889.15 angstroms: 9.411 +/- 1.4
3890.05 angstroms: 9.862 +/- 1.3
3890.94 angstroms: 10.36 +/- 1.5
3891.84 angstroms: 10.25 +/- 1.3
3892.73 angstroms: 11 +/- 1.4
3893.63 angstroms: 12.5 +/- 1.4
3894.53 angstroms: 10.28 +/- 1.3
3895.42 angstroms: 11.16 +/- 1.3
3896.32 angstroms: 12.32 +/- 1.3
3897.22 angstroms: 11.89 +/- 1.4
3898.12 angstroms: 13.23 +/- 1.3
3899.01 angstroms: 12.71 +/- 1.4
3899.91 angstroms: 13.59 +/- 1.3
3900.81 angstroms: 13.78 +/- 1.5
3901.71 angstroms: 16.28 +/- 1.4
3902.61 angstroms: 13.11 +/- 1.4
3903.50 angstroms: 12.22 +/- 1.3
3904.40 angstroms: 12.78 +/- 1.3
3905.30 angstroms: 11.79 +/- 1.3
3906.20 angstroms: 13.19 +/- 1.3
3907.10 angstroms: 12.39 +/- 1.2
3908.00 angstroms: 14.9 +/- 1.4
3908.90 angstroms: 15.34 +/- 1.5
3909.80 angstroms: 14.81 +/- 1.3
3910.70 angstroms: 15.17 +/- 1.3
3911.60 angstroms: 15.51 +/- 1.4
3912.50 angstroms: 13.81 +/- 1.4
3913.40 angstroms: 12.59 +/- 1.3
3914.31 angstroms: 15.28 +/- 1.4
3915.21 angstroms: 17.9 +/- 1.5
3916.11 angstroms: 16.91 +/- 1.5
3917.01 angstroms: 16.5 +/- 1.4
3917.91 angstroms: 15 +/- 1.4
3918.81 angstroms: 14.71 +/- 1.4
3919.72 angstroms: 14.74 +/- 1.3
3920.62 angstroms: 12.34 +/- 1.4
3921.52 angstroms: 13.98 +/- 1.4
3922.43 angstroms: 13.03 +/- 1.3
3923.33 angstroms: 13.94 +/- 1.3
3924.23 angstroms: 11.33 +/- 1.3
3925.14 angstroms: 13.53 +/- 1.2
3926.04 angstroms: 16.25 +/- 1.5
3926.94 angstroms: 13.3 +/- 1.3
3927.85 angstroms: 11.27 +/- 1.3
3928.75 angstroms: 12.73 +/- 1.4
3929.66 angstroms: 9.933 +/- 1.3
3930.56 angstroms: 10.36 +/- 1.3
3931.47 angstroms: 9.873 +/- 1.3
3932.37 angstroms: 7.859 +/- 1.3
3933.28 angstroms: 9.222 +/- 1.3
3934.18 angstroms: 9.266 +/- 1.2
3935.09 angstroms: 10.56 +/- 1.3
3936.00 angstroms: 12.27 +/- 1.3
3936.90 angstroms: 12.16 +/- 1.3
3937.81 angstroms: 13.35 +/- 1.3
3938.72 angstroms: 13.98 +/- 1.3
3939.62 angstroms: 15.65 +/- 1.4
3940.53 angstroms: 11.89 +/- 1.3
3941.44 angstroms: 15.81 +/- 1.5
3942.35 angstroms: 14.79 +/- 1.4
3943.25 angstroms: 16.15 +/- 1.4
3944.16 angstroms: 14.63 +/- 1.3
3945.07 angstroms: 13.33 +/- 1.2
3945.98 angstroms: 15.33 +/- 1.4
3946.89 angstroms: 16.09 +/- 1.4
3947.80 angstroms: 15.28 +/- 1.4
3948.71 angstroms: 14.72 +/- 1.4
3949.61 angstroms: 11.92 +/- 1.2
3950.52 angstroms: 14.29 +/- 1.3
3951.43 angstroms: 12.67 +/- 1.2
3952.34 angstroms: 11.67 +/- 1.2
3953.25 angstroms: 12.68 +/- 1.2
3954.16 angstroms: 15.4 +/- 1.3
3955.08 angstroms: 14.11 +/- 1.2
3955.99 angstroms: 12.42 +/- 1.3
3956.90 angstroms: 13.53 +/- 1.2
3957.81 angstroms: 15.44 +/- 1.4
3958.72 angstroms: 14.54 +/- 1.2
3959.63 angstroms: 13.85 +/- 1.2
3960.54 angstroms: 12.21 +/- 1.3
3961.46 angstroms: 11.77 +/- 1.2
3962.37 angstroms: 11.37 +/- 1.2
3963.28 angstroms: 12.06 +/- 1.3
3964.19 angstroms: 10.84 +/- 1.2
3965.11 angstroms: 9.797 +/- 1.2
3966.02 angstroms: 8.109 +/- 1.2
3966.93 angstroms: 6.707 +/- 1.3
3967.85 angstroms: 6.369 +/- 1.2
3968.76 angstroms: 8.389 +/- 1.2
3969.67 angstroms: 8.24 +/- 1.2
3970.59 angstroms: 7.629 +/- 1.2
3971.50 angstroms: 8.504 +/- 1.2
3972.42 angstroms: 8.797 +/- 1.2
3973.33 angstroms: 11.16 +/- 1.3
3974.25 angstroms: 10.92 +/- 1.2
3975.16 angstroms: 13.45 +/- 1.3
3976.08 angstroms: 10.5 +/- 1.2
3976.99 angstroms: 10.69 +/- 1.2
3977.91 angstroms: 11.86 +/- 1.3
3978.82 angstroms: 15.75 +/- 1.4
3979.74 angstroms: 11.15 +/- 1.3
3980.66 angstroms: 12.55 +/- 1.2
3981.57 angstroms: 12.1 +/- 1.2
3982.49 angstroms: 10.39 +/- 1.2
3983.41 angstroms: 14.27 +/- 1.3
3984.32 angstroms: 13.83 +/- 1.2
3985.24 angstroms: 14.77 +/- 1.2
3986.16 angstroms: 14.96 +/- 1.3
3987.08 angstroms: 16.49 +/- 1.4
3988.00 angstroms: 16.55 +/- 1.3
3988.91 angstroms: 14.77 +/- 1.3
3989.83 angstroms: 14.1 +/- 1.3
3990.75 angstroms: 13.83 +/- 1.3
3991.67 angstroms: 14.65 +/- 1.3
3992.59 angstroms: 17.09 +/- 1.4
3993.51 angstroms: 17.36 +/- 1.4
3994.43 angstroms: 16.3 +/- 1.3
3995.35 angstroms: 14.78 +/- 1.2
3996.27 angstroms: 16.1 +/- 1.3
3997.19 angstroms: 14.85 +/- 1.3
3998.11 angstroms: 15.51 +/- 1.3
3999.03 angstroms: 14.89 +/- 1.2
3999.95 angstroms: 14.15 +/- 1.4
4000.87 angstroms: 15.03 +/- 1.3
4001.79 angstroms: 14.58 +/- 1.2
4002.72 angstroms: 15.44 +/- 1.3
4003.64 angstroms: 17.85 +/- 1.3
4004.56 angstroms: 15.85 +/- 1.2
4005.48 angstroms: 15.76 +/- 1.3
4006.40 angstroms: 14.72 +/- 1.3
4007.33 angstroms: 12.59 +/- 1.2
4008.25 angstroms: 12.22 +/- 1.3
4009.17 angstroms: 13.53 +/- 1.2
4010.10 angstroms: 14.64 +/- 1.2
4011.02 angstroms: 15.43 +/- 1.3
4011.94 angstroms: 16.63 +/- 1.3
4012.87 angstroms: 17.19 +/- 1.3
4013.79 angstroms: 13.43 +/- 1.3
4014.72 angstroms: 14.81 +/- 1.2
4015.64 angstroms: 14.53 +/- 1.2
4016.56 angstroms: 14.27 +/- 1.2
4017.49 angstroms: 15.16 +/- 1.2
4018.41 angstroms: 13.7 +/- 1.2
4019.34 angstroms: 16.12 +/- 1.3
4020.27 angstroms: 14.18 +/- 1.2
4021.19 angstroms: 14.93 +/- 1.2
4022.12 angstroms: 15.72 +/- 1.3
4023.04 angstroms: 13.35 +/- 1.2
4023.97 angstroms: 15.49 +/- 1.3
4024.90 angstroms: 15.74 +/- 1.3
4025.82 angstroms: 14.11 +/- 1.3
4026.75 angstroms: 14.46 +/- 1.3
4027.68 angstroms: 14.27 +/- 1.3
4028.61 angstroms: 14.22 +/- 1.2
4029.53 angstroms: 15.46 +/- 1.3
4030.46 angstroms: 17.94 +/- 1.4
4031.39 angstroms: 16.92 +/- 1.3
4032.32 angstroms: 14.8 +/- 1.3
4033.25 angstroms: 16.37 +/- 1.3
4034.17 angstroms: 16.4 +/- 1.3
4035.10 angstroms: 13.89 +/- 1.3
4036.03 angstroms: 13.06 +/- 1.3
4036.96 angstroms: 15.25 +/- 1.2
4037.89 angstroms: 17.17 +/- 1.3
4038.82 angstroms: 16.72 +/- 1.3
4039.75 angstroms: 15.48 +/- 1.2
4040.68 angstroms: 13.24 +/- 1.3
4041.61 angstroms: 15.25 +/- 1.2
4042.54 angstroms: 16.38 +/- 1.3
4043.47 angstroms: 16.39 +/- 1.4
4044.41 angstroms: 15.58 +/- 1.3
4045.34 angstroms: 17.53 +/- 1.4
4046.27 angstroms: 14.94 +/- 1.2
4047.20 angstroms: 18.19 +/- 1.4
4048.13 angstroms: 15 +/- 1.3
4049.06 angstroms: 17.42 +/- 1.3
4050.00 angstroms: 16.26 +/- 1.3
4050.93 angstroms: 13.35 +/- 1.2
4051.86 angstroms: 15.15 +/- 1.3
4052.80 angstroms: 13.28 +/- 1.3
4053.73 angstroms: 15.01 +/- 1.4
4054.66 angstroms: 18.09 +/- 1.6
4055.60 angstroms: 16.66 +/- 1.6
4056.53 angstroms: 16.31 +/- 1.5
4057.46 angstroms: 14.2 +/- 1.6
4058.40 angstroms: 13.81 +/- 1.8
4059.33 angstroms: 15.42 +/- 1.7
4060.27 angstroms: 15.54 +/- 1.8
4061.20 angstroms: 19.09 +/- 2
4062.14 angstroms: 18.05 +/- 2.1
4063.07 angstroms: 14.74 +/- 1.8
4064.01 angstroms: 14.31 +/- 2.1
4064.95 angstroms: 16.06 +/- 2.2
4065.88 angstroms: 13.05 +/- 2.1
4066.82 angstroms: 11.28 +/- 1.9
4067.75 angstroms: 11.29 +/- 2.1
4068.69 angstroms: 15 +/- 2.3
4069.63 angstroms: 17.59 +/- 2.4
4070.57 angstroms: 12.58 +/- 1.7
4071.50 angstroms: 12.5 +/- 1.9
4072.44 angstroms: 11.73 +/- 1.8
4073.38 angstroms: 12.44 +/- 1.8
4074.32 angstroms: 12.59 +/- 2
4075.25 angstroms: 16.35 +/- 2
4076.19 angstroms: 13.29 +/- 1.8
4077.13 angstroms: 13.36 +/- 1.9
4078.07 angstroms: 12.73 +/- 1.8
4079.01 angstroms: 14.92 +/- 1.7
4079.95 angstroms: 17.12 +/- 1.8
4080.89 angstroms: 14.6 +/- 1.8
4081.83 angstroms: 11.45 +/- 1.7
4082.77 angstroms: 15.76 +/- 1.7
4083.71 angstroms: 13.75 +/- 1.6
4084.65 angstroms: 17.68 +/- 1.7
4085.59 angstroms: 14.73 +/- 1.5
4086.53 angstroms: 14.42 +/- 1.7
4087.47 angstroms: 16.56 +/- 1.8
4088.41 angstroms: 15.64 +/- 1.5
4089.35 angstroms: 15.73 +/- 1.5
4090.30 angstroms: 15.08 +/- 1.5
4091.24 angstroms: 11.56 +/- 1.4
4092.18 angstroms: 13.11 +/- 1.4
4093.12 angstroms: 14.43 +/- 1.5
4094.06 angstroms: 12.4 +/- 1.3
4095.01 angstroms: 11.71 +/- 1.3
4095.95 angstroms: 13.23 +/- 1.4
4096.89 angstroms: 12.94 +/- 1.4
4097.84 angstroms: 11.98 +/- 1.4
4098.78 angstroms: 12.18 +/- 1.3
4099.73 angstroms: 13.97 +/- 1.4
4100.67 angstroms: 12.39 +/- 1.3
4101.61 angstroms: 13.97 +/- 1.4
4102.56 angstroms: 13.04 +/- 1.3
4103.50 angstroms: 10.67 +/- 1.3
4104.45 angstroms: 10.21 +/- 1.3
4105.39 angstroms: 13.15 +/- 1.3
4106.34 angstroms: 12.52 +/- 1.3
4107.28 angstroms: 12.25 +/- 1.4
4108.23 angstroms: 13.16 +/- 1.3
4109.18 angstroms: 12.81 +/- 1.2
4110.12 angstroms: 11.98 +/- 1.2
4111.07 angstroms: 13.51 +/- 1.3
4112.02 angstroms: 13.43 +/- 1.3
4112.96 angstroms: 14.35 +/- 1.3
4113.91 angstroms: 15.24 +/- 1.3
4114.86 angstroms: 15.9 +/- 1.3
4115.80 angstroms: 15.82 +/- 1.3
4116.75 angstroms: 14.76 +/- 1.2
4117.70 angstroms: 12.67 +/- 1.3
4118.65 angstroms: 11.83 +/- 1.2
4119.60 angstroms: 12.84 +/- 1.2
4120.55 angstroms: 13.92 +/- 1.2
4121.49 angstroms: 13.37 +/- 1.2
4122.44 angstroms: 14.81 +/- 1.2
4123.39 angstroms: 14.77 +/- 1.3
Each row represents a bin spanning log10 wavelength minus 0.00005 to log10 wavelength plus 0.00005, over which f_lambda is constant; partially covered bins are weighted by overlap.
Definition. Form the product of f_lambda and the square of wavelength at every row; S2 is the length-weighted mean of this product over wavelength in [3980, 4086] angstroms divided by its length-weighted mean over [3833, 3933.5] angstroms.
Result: 1.25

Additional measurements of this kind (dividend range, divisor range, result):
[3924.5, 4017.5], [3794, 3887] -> 1.11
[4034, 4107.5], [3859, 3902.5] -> 1.25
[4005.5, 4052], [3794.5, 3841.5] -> 1.41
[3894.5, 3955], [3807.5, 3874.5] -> 1.07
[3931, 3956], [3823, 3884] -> 1.07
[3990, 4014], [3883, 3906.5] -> 1.37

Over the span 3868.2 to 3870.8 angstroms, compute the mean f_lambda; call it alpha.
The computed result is 15.7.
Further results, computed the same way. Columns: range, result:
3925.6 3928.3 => 13.6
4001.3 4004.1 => 15.9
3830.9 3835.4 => 9.53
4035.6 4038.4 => 15.2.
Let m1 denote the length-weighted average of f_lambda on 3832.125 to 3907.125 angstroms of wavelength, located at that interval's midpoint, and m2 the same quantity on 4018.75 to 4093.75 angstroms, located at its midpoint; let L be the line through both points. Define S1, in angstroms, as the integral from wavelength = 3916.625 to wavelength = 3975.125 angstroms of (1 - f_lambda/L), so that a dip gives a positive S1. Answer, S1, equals 5.2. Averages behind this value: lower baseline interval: 12.6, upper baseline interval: 15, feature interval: 12.4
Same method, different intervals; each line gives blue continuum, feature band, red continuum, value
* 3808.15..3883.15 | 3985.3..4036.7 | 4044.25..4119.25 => -4.57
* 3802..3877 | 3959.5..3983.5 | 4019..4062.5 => 6.70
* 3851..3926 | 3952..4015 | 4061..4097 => 2.55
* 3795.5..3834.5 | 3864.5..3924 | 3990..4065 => 1.55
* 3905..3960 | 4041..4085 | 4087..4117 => -4.88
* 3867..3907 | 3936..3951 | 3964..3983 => -4.48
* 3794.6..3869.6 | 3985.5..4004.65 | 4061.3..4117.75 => -2.90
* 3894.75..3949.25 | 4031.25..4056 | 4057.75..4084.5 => -2.63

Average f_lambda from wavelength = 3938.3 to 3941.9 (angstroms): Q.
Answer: 14.3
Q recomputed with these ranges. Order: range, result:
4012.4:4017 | 14.9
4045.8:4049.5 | 16.4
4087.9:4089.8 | 15.7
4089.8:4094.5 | 13.3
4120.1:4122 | 13.7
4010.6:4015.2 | 15.5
